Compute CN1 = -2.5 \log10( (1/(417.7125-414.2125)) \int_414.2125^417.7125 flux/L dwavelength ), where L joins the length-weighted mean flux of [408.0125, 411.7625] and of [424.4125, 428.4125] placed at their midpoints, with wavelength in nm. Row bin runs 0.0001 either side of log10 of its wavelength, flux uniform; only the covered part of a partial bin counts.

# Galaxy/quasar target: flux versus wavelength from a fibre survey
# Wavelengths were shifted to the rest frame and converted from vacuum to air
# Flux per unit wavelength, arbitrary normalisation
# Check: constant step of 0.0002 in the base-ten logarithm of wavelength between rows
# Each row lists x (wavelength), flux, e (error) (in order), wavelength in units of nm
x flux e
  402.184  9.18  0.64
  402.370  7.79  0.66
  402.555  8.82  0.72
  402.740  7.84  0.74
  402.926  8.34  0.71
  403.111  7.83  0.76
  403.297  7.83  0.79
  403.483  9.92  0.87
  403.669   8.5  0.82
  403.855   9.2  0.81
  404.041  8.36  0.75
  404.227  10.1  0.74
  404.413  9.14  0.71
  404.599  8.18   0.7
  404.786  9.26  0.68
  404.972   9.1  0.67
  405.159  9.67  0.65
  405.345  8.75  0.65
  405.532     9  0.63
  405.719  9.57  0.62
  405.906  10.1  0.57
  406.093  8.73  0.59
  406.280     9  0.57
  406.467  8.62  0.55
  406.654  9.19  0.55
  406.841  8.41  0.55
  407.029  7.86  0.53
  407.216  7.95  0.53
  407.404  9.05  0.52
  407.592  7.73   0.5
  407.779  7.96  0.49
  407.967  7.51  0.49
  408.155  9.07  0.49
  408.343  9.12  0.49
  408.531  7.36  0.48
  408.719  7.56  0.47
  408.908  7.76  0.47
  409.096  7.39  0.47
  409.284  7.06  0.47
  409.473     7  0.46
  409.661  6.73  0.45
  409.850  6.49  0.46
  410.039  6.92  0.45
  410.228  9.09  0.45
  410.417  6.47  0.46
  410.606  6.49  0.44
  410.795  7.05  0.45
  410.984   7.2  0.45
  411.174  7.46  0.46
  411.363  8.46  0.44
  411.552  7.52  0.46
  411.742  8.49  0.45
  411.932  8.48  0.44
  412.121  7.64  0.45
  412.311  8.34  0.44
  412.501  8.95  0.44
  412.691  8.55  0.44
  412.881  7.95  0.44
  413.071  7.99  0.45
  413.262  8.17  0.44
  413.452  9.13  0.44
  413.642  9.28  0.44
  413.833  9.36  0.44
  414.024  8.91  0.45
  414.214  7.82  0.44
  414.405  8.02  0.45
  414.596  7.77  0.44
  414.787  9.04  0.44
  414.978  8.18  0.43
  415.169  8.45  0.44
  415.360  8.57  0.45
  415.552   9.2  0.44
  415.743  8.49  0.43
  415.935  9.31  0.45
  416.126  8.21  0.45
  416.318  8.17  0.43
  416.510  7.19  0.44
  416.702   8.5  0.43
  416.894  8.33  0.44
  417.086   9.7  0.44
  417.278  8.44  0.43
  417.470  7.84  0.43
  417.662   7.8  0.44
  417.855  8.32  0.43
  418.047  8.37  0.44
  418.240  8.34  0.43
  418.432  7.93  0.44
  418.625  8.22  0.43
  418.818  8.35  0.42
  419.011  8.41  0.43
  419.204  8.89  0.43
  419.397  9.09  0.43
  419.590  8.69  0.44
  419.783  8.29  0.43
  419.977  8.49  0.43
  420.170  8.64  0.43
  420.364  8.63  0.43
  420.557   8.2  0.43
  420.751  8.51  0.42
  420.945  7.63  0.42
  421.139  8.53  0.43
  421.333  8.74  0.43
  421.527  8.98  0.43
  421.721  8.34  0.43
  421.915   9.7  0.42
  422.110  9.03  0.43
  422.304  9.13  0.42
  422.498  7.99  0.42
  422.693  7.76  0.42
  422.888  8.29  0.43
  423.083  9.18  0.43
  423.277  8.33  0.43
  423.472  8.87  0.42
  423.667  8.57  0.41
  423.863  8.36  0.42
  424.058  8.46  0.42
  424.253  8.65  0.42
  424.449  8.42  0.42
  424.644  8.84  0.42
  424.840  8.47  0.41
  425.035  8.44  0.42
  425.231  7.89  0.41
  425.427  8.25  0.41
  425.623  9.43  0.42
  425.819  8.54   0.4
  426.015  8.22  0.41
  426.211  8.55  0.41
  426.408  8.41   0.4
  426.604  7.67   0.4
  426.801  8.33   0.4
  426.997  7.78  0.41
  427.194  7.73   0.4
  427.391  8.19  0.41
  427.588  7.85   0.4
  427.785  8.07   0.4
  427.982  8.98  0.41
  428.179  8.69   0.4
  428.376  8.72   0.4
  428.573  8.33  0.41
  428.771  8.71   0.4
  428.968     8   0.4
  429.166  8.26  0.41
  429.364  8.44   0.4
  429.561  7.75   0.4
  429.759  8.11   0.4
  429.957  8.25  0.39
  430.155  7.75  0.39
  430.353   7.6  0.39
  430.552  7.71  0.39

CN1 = -0.08 mag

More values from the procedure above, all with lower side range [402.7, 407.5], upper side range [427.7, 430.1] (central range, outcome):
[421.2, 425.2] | -0.02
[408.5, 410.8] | 0.21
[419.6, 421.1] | 0.02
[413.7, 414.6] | 0.02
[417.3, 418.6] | 0.06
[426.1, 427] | 0.03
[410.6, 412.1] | 0.13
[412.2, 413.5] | 0.03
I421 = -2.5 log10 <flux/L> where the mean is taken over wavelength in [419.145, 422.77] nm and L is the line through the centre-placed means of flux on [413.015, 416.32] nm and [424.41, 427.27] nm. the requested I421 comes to -0.020 mag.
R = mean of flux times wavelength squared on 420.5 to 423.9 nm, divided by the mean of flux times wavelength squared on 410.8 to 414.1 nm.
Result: 1.1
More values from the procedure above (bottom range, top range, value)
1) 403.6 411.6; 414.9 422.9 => 1.09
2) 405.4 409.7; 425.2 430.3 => 1.10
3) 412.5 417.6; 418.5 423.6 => 1.04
